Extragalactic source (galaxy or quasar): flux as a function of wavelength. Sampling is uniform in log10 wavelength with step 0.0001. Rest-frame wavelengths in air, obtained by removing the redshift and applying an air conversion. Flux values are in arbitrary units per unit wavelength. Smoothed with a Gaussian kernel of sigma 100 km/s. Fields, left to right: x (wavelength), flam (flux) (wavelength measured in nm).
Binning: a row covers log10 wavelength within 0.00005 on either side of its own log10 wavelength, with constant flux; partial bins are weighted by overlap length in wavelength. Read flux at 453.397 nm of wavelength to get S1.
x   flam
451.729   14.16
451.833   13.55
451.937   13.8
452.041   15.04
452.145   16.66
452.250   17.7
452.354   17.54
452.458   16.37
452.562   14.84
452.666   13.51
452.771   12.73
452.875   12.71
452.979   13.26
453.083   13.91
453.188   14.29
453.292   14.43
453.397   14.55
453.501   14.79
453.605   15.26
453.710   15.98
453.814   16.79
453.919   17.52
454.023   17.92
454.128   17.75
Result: 14.55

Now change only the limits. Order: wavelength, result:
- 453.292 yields 14.43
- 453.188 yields 14.29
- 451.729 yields 14.16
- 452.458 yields 16.37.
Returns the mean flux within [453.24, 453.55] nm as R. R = 14.6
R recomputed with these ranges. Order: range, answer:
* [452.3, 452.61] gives 16.3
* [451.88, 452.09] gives 14.4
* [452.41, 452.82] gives 14.3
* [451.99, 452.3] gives 16.4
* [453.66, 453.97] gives 16.8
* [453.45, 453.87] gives 15.7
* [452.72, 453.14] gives 13.2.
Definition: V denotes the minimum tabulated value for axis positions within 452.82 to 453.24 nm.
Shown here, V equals 12.71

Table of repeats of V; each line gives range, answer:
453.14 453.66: 14.29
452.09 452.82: 12.73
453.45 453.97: 14.79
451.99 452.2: 15.04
